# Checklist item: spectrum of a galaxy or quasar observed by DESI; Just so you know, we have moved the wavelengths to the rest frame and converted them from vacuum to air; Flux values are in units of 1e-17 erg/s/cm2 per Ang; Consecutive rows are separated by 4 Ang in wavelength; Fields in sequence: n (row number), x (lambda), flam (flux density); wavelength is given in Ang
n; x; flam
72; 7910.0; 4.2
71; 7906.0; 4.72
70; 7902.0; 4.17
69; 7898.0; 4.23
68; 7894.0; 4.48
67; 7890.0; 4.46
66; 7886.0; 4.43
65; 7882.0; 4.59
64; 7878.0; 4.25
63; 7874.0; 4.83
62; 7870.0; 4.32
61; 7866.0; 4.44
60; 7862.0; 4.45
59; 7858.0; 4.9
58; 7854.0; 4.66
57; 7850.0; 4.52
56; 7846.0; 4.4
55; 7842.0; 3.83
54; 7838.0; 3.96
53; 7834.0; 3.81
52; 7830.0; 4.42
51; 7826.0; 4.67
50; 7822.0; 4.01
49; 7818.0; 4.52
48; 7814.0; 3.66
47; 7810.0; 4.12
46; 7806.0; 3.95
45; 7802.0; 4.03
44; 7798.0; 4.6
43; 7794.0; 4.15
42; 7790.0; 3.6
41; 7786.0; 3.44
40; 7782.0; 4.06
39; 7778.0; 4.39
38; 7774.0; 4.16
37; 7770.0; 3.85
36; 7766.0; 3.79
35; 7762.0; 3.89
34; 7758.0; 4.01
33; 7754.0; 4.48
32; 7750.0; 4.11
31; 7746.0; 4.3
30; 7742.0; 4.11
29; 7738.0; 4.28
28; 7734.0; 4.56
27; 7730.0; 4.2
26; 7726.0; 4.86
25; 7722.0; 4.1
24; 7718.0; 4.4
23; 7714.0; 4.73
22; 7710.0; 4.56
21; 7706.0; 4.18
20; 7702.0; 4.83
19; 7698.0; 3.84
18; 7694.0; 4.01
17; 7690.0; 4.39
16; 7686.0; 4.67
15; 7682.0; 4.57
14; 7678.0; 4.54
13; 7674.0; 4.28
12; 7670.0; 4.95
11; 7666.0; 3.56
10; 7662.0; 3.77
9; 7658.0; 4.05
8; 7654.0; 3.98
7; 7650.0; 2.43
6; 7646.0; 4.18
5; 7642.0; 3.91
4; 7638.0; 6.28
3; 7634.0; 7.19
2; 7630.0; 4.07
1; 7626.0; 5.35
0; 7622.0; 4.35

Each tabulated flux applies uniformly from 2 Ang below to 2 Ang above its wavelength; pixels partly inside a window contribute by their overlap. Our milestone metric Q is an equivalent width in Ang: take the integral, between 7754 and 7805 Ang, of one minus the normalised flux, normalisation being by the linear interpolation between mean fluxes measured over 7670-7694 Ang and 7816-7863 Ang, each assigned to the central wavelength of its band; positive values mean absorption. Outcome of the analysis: 4.4 Ang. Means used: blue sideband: 4.49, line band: 4.02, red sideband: 4.34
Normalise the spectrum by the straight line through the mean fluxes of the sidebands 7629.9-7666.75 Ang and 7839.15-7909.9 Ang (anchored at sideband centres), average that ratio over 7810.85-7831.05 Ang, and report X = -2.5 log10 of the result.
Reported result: 0.05 mag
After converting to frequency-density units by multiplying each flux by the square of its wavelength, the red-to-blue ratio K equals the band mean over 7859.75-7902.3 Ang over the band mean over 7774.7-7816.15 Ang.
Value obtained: 1.1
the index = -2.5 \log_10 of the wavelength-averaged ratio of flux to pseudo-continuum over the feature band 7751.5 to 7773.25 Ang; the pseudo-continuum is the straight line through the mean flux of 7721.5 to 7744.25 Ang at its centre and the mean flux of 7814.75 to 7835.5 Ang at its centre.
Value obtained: 0.08 mag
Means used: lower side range 4.37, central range 4.02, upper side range 4.26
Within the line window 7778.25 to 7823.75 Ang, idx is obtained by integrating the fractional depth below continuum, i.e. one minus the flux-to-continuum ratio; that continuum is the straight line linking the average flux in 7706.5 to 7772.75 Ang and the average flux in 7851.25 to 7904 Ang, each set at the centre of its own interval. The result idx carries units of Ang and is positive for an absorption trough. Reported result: 3.45 Ang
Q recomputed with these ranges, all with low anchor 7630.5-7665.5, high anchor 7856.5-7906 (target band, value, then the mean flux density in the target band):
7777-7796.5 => 2.3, 3.92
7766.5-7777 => 1.0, 4.01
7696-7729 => 0.0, 4.43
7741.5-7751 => 0.5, 4.19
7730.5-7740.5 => 0.1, 4.37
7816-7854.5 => 1.7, 4.27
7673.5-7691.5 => -0.3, 4.51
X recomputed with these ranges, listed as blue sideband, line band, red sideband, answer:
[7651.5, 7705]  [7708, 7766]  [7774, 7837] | -0.03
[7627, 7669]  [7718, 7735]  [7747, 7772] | -0.07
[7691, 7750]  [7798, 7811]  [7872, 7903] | 0.07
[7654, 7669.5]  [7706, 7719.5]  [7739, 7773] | -0.13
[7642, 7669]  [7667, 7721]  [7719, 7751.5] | -0.11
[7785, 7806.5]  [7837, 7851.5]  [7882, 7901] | 0.01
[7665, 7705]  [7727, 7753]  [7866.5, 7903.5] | 0.02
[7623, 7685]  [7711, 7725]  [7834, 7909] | 0.00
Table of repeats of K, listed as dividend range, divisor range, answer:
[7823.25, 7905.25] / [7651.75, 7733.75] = 1.06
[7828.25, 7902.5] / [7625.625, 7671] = 1.05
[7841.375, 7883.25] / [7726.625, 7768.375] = 1.10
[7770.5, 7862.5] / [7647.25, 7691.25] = 1.06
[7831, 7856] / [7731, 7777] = 1.04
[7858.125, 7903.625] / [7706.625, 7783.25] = 1.08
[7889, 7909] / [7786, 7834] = 1.09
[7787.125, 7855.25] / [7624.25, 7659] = 0.94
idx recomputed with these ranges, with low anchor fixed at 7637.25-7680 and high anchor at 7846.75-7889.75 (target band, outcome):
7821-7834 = 0.4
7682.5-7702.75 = -0.7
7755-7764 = 0.6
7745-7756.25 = 0.0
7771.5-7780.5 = 0.2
